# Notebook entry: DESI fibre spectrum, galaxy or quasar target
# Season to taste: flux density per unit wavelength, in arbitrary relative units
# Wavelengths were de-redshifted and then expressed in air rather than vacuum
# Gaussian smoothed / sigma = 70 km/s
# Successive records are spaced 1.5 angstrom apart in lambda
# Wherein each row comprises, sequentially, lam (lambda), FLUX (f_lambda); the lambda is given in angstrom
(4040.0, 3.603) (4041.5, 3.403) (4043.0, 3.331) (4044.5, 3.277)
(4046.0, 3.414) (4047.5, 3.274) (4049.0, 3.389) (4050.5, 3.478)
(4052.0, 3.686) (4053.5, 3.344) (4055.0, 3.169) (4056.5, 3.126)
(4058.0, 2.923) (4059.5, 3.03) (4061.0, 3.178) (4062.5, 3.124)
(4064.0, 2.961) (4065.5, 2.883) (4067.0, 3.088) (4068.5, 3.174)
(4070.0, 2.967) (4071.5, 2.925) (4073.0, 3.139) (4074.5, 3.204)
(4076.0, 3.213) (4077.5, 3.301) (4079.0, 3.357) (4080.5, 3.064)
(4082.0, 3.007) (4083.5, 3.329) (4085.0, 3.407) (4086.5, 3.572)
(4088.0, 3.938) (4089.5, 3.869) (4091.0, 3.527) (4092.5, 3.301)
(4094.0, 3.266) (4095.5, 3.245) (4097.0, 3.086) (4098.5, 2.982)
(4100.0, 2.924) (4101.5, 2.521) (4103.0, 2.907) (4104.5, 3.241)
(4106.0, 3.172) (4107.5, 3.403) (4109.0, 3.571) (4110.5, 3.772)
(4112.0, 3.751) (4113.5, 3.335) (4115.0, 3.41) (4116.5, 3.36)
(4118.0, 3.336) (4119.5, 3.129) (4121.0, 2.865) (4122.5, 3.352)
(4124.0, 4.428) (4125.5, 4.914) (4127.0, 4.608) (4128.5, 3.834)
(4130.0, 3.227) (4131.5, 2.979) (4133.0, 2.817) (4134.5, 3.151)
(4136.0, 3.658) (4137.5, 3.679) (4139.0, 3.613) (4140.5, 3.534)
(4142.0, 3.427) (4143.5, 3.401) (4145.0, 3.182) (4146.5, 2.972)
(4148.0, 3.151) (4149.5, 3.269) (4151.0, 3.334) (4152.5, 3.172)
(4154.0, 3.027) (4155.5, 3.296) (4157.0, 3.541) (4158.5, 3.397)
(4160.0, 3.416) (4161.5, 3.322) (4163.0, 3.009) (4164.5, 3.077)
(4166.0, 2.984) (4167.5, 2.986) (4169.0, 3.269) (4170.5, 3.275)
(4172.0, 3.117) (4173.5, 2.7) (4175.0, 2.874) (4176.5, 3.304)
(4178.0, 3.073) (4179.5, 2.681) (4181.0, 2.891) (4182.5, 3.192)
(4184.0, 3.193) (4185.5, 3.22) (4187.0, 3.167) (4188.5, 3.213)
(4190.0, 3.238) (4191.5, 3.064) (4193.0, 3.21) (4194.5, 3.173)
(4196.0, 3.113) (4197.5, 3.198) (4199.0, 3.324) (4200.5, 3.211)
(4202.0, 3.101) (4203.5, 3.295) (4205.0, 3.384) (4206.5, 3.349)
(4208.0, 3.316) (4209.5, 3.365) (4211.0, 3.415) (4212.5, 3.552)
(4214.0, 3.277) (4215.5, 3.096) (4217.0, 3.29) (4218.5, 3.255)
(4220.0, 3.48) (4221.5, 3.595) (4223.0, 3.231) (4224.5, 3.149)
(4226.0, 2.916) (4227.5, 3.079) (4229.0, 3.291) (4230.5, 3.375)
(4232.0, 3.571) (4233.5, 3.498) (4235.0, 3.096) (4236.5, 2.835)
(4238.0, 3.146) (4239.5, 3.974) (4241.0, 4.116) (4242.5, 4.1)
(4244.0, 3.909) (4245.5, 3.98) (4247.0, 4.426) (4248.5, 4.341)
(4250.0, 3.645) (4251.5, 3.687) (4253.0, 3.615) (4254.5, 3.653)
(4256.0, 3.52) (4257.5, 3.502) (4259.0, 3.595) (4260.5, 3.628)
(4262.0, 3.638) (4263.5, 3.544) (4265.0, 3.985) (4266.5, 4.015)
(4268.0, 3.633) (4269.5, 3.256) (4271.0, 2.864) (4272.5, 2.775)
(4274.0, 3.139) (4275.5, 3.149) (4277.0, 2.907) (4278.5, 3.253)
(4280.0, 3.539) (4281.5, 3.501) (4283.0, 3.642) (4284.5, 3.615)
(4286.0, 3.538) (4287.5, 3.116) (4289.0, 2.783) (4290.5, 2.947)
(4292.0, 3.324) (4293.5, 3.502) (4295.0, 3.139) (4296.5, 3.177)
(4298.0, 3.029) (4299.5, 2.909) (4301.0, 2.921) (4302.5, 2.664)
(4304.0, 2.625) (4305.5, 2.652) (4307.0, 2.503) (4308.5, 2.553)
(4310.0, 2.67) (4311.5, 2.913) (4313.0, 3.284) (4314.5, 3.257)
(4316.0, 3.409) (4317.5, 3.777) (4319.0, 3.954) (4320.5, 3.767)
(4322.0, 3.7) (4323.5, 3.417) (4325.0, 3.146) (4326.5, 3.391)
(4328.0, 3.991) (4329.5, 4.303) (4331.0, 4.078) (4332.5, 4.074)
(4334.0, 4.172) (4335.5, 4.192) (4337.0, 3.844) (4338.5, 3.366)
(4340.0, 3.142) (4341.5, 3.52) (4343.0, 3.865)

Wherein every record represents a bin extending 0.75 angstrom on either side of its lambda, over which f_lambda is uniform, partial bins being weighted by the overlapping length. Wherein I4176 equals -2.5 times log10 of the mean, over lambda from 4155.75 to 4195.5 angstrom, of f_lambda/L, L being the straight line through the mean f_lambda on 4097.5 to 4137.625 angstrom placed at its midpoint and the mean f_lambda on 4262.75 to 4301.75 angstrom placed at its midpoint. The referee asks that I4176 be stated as 0.08 mag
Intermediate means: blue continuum 3.41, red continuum 3.28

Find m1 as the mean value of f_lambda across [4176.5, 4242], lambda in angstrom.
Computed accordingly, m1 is 3.26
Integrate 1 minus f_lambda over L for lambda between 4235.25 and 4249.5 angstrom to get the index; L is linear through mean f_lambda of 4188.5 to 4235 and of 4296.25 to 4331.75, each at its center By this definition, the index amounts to -2.5 angstrom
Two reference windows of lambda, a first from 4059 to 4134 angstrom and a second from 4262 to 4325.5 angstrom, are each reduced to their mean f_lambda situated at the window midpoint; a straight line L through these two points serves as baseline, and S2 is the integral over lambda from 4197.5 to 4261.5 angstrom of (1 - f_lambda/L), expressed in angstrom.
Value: -4.28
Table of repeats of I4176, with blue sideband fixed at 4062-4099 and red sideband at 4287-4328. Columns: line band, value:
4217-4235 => -0.04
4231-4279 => -0.13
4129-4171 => -0.02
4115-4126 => -0.11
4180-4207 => 0.00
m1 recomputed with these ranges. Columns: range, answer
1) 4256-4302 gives 3.32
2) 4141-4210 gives 3.18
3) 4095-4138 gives 3.4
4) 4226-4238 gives 3.22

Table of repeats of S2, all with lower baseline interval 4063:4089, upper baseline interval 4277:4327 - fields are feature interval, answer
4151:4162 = -0.36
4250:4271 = -2.70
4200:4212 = -0.41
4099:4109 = 0.45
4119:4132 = -2.11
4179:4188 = 0.37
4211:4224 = -0.59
